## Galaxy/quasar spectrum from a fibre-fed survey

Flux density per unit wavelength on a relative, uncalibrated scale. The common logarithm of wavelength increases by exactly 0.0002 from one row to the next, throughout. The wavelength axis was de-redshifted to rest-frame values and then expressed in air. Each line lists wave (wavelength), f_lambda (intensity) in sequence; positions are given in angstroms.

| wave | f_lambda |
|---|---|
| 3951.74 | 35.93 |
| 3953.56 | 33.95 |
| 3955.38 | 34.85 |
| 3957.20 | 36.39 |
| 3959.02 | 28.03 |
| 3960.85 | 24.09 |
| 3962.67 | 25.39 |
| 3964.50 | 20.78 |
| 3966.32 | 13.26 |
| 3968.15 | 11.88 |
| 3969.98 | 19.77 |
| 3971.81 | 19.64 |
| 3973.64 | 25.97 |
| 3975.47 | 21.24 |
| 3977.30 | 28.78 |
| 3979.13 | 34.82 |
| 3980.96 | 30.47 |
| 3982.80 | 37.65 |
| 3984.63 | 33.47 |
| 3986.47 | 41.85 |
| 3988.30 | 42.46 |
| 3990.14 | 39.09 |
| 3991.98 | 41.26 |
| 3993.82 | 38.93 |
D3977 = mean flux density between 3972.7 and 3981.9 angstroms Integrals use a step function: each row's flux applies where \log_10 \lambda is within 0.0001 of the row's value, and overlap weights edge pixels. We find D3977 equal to 28.3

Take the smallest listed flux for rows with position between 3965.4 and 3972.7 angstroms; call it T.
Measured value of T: 11.88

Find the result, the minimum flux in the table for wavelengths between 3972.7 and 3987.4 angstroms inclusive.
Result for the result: 21.24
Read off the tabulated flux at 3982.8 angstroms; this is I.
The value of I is 37.65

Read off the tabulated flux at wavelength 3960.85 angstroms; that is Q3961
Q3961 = 24.09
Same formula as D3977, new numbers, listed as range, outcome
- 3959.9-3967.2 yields 20.9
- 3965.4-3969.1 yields 12.7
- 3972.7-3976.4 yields 23.6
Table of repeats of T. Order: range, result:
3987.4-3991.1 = 39.09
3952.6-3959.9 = 28.03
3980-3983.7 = 30.47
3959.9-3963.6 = 24.09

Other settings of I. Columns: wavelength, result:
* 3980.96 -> 30.47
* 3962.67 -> 25.39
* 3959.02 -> 28.03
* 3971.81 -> 19.64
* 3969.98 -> 19.77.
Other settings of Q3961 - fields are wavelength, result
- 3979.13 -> 34.82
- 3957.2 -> 36.39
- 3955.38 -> 34.85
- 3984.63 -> 33.47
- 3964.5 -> 20.78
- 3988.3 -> 42.46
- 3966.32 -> 13.26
